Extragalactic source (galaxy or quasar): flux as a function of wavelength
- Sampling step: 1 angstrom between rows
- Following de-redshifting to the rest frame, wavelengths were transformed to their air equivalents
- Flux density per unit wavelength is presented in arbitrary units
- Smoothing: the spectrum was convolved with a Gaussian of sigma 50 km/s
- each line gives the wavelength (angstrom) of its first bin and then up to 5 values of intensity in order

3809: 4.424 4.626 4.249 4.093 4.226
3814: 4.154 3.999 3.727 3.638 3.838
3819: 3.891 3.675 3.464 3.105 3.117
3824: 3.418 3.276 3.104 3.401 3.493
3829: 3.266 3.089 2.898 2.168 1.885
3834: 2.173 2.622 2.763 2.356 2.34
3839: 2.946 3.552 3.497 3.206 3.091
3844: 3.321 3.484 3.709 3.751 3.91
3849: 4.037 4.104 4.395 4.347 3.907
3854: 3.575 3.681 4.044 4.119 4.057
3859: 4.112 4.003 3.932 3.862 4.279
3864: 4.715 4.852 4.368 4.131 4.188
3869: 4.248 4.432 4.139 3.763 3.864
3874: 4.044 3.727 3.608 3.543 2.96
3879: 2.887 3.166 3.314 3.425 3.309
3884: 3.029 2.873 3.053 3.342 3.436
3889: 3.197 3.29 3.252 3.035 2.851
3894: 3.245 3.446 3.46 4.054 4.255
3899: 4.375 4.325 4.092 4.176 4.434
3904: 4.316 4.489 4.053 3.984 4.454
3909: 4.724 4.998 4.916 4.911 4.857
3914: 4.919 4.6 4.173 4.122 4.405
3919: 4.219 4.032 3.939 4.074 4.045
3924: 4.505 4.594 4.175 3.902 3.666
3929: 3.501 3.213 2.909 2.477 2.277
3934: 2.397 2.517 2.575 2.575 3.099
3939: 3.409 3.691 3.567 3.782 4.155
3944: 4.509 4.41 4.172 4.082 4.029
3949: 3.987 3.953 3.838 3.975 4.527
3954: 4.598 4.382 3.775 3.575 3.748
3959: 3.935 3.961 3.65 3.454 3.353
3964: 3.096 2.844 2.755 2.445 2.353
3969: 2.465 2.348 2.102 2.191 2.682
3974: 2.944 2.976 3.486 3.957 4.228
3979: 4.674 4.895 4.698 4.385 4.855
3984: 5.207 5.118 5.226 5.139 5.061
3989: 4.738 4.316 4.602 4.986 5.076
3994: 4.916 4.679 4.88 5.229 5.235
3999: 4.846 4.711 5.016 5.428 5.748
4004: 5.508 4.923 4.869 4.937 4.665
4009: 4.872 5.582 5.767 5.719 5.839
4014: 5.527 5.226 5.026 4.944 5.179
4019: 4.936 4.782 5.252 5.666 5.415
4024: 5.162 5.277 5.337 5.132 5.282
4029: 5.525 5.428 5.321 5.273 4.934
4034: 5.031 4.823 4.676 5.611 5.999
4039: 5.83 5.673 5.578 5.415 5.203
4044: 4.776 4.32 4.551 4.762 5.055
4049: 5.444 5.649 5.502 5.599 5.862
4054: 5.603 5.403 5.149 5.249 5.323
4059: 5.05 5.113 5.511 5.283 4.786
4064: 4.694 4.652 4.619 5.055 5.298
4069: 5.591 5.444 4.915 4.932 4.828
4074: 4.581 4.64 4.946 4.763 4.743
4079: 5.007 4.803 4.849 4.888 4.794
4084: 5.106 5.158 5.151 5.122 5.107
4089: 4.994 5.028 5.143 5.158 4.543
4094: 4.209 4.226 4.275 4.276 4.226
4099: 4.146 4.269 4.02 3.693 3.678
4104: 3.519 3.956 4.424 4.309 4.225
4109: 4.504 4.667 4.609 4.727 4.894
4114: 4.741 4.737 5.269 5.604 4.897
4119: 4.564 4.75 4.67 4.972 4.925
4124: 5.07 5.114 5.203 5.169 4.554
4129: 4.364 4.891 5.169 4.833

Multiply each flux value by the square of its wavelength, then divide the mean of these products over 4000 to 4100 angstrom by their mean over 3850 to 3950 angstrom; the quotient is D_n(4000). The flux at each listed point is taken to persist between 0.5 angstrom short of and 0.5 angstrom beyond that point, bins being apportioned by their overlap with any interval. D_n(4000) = 1.43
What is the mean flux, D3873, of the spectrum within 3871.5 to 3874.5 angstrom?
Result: 3.89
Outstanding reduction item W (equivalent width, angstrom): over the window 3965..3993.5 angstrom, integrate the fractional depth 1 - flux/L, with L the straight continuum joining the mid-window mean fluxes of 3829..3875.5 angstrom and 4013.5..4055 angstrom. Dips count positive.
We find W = 5.25 angstrom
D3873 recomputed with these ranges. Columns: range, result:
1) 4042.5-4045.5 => 4.77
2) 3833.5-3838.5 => 2.45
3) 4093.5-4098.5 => 4.24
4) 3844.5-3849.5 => 3.78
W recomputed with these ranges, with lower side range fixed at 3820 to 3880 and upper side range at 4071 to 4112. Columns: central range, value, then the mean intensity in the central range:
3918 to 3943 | 2.6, 3.5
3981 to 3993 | -2.1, 4.88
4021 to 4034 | -2.9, 5.3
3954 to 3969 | 2.4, 3.39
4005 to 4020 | -3.3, 5.2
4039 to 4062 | -4.5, 5.28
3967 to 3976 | 3.4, 2.56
